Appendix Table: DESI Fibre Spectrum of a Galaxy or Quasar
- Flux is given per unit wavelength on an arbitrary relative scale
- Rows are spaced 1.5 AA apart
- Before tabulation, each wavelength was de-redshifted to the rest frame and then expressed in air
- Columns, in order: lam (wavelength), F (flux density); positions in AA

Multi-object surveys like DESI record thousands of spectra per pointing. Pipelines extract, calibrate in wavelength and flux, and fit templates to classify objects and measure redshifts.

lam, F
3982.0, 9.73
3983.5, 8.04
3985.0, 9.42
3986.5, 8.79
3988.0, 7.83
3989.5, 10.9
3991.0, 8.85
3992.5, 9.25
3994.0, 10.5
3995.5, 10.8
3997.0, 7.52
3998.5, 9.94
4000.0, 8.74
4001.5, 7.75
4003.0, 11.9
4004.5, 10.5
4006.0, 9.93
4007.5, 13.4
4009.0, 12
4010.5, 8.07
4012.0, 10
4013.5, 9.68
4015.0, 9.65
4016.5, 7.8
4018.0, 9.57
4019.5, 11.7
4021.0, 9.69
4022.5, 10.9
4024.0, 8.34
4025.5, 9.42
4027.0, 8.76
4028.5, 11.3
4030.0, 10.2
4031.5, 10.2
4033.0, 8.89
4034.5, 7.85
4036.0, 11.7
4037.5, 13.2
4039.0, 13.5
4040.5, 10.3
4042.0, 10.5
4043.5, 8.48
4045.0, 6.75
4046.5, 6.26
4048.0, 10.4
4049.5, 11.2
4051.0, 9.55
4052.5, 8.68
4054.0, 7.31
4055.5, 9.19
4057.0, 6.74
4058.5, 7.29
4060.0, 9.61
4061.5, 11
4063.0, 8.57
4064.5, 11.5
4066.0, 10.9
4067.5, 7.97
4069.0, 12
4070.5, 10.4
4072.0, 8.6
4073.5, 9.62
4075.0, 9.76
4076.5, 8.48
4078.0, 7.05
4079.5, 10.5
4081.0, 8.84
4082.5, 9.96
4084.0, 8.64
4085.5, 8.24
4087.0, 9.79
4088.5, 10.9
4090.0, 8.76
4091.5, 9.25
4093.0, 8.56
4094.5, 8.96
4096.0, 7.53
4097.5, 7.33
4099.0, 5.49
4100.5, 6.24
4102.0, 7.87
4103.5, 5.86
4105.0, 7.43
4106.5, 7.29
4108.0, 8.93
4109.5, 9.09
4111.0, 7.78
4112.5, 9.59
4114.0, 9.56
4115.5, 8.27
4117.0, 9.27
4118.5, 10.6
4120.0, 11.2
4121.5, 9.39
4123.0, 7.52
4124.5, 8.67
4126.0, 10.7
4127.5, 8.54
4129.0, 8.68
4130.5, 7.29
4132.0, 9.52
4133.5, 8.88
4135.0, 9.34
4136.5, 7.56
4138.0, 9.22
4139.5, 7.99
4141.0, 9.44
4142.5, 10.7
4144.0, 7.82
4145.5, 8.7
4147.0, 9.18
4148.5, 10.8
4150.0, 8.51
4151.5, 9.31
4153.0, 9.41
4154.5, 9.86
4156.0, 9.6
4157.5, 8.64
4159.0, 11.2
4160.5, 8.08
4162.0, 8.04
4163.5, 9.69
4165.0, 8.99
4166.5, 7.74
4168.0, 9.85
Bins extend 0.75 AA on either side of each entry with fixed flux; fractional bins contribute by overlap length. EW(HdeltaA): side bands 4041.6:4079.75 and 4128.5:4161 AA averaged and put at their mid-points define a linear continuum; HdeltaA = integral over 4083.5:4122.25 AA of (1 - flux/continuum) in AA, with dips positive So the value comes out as 2.5 AA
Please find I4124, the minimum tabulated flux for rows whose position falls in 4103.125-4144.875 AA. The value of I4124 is 5.86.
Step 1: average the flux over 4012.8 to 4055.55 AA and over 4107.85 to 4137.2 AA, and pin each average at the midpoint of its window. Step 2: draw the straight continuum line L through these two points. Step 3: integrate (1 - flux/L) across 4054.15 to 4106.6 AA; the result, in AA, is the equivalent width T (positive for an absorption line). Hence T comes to 3.39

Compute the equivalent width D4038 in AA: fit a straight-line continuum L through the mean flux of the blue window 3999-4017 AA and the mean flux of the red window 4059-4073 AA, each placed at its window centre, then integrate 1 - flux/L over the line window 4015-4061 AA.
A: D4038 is 2.18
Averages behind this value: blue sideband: 9.98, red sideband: 10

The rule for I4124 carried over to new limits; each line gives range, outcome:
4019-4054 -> 6.26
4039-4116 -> 5.49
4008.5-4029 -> 7.8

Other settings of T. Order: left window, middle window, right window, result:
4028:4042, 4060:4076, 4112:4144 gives 0.3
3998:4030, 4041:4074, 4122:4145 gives 1.1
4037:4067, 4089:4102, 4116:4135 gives 2.1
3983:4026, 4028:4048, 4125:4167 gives -0.8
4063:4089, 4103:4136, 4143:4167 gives 1.8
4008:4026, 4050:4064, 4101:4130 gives 0.9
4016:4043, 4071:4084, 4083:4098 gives 0.0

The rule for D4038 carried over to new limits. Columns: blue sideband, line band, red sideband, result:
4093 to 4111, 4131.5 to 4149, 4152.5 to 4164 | -0.7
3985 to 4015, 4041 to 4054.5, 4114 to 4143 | 1.0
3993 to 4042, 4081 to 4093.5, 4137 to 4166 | 0.5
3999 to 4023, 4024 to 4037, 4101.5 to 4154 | 0.1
